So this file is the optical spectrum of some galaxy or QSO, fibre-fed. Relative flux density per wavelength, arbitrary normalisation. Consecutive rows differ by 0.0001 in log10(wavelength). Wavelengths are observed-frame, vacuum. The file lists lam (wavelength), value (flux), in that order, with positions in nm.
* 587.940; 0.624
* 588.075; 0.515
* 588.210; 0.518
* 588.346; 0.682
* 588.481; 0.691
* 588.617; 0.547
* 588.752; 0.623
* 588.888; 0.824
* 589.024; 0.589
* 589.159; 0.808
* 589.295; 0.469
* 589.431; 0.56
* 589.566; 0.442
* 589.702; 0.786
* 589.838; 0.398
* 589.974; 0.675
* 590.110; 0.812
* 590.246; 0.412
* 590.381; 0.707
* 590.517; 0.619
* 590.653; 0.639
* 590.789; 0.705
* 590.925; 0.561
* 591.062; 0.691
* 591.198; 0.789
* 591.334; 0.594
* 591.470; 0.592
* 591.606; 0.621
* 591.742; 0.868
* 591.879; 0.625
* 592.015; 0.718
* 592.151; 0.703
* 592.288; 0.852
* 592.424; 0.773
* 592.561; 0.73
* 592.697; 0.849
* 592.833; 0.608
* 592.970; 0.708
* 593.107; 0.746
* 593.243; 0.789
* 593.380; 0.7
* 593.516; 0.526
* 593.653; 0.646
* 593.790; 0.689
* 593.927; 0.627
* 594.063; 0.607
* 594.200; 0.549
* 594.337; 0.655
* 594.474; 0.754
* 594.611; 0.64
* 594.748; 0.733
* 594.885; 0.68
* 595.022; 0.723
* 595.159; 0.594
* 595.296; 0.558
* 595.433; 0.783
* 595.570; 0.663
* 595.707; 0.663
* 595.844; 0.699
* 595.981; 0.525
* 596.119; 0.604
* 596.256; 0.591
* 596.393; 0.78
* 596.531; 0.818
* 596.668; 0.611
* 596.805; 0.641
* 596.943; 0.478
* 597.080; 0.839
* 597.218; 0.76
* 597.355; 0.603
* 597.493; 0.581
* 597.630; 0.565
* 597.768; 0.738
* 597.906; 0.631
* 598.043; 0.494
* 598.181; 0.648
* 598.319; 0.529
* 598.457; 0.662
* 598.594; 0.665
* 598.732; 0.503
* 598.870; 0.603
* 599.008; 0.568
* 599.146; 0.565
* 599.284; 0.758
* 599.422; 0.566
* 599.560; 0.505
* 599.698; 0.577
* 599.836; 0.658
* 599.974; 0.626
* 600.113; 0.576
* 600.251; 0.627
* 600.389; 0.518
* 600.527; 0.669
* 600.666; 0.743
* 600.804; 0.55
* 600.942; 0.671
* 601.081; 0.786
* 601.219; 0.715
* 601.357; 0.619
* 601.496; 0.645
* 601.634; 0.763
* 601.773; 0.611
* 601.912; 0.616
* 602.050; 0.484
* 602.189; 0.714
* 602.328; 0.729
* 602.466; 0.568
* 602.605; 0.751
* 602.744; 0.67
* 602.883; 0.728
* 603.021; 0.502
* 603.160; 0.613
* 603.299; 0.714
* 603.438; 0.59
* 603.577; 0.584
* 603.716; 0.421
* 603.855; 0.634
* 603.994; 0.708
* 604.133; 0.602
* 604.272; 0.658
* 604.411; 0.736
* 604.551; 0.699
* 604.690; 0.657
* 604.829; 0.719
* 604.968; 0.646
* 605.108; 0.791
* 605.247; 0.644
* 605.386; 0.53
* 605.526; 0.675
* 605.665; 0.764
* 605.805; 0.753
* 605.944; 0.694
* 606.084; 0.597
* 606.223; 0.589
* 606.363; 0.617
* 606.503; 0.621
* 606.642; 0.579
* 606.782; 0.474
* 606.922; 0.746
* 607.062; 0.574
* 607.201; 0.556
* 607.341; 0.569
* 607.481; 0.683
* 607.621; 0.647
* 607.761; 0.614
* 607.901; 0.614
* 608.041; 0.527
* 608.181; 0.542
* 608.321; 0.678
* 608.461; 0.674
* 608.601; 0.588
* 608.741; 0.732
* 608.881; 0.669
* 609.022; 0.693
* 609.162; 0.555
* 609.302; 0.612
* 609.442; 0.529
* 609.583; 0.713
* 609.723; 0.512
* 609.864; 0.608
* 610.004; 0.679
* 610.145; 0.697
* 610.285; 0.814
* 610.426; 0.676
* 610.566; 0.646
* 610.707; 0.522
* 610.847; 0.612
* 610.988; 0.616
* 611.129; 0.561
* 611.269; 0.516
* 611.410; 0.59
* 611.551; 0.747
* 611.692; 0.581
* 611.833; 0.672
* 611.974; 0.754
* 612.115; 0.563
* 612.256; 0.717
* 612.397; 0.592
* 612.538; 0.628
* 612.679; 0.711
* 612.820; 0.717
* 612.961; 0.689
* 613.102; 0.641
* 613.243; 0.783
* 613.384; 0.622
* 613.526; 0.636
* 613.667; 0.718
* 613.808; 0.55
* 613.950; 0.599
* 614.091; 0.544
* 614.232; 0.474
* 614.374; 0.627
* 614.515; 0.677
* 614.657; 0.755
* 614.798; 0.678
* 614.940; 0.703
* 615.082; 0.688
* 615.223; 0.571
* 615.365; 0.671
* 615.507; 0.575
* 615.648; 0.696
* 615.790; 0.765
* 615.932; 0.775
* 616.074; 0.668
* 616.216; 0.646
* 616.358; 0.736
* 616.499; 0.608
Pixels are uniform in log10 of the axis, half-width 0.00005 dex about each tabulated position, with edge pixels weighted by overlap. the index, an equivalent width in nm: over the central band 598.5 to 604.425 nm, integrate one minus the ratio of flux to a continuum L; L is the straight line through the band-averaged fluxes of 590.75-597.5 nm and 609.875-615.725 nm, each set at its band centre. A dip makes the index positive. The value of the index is 0.32 nm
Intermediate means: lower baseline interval 0.677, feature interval 0.63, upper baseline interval 0.646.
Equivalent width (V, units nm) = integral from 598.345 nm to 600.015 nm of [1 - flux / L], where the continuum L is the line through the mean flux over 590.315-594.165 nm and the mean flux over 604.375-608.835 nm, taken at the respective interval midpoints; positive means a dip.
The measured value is 0.16 nm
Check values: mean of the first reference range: 0.687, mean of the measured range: 0.603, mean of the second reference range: 0.641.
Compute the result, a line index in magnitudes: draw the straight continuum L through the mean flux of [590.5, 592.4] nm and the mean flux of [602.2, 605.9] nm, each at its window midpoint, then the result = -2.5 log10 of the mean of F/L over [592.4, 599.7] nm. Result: 0.05 mag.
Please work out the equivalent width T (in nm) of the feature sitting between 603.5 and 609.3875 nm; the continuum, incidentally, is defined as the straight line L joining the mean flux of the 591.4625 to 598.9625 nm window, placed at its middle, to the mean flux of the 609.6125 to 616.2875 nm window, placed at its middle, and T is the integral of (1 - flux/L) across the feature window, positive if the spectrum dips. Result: 0.181 nm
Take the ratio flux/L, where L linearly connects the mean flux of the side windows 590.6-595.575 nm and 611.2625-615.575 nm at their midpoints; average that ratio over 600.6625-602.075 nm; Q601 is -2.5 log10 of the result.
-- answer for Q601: 0.02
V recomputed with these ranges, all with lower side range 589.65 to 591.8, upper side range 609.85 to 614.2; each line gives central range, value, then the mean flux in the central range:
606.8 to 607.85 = 0.04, 0.619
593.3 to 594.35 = 0.04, 0.625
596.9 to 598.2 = 0.03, 0.636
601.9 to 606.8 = 0.03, 0.643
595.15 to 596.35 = 0.03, 0.636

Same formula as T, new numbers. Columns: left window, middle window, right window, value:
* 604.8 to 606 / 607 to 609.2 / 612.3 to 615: 0.182 nm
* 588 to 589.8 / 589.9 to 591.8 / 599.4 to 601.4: -0.133 nm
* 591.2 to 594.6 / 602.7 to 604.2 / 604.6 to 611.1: 0.086 nm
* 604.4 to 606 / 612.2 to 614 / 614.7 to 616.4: 0.056 nm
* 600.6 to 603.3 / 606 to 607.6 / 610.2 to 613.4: 0.128 nm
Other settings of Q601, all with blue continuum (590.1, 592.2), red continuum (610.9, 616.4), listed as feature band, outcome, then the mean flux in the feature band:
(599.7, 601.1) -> 0.04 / 0.634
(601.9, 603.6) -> 0.03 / 0.638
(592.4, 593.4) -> -0.12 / 0.738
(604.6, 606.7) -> -0.01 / 0.659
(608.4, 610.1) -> 0.04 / 0.631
